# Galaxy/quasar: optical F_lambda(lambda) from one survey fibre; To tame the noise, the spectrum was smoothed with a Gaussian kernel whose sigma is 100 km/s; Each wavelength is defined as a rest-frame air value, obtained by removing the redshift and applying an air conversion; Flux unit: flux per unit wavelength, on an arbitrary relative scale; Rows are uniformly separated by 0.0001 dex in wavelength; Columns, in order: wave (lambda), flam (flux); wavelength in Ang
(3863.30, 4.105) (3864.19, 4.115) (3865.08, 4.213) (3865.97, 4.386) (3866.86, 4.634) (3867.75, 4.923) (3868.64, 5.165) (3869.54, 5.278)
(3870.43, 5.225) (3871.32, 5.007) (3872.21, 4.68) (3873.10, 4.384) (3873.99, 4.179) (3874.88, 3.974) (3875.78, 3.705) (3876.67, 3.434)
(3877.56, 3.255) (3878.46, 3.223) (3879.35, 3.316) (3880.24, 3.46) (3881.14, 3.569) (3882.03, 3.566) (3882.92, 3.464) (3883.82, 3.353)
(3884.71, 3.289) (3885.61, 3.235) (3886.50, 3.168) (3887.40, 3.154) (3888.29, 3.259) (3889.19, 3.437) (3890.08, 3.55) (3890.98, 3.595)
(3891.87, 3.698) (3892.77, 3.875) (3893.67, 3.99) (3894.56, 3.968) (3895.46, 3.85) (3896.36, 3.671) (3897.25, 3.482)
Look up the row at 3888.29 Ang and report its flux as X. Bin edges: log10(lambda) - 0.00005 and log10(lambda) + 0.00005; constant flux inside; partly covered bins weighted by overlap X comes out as 3.259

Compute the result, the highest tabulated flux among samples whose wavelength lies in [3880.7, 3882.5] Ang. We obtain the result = 3.569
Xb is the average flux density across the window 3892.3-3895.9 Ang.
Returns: 3.92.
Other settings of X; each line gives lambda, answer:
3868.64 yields 5.165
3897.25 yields 3.482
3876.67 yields 3.434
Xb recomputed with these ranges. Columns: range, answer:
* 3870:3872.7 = 4.97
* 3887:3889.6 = 3.28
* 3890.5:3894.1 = 3.78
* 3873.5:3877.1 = 3.83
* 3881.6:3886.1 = 3.38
